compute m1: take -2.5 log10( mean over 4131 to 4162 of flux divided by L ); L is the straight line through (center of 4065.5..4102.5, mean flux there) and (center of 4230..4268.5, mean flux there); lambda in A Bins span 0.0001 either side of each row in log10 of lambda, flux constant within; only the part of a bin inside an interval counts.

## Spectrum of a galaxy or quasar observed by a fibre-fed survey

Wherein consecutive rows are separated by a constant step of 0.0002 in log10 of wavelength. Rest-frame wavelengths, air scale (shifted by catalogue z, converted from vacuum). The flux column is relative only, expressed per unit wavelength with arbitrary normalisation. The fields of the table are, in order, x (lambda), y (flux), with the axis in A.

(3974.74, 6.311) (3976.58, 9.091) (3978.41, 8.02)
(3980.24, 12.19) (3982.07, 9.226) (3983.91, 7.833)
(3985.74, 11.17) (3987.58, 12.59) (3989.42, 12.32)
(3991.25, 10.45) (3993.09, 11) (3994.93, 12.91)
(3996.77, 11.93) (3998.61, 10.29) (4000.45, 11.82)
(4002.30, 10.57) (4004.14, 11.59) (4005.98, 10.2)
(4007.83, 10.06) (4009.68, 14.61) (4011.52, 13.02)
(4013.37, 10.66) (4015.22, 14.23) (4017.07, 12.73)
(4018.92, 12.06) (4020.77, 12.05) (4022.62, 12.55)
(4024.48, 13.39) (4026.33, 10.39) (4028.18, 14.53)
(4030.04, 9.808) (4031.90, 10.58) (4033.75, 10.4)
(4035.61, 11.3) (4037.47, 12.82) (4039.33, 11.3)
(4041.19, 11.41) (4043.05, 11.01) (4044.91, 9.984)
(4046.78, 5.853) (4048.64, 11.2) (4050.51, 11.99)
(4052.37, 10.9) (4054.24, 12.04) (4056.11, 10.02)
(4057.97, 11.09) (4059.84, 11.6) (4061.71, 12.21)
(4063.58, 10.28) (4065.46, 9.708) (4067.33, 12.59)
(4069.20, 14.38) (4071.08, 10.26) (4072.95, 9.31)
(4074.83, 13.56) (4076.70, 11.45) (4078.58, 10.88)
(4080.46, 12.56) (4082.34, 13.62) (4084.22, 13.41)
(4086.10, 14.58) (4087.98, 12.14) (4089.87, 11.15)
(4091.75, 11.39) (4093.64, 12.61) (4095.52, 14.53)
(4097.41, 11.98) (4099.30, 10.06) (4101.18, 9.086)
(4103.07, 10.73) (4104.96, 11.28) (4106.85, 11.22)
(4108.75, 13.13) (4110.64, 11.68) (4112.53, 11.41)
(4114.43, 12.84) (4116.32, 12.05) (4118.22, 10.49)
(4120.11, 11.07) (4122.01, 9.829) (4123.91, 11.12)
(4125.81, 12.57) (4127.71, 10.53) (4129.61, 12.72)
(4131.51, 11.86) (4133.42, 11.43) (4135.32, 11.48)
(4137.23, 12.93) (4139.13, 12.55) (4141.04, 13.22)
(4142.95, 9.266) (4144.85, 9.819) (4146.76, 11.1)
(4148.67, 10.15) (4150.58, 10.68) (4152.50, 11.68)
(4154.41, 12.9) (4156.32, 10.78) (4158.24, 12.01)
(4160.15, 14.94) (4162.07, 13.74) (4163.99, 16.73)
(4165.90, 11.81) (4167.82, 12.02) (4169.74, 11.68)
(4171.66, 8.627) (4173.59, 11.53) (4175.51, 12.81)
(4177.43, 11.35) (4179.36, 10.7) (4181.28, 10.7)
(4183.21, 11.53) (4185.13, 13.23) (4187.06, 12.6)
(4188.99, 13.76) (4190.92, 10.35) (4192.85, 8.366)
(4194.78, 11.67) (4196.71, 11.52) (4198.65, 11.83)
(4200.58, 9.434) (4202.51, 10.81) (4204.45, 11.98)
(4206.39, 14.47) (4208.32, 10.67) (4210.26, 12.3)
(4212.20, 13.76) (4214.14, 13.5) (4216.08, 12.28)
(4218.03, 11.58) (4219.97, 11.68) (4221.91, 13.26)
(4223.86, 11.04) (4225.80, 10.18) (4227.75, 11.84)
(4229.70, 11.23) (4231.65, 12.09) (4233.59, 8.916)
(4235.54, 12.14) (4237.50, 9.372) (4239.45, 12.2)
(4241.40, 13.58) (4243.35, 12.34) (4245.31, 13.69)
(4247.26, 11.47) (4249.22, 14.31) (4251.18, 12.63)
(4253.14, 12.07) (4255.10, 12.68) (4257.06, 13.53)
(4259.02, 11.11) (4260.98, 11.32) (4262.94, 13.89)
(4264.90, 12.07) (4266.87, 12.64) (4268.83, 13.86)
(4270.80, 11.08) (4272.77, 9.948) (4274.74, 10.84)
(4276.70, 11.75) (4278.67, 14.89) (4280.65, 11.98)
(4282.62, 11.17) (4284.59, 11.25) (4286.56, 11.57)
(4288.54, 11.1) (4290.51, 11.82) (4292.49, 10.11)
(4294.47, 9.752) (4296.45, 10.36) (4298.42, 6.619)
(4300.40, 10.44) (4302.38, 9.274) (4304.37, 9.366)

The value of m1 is 0.03 mag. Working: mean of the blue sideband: 12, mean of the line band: 11.7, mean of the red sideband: 12.2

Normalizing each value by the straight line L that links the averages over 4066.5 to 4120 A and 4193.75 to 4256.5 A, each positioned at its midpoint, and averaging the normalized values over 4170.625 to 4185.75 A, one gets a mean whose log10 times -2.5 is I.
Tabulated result 0.06 mag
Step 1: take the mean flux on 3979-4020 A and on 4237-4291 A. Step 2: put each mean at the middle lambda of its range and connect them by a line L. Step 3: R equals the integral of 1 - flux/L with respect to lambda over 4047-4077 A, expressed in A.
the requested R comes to 1.0 A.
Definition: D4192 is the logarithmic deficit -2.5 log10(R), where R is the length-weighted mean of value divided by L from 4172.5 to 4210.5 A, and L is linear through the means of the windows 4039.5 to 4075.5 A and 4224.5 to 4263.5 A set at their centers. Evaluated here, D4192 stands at 0.015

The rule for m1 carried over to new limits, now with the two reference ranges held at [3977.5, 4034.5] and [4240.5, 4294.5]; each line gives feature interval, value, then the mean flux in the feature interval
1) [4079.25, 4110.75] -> -0.03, 12.1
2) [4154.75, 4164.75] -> -0.14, 13.5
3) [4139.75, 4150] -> 0.10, 10.8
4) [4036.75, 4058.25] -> 0.08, 10.8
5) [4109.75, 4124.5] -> 0.04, 11.3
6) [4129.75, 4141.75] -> -0.04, 12.3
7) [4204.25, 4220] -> -0.05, 12.5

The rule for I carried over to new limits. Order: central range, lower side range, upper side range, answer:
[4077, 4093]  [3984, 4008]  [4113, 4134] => -0.09 mag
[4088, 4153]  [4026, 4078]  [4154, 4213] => 0.01 mag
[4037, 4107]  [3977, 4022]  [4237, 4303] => 0.00 mag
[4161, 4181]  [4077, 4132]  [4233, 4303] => -0.03 mag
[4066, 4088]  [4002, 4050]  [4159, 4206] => -0.07 mag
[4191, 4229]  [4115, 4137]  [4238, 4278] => 0.03 mag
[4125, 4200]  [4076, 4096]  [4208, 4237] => 0.03 mag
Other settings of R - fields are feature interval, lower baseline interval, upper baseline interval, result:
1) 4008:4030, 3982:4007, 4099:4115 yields -2.8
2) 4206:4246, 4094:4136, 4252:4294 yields -0.6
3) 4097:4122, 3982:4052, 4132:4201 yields 0.7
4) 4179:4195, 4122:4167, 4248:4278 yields 0.8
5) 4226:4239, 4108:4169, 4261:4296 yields 0.9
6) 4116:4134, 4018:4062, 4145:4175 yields 0.6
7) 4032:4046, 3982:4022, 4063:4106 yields 0.7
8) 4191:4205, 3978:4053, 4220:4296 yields 1.2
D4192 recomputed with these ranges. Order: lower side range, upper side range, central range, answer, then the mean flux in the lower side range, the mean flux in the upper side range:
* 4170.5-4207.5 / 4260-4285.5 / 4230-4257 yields -0.03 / 11.4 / 12.1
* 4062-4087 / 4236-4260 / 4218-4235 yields 0.10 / 12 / 12.4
